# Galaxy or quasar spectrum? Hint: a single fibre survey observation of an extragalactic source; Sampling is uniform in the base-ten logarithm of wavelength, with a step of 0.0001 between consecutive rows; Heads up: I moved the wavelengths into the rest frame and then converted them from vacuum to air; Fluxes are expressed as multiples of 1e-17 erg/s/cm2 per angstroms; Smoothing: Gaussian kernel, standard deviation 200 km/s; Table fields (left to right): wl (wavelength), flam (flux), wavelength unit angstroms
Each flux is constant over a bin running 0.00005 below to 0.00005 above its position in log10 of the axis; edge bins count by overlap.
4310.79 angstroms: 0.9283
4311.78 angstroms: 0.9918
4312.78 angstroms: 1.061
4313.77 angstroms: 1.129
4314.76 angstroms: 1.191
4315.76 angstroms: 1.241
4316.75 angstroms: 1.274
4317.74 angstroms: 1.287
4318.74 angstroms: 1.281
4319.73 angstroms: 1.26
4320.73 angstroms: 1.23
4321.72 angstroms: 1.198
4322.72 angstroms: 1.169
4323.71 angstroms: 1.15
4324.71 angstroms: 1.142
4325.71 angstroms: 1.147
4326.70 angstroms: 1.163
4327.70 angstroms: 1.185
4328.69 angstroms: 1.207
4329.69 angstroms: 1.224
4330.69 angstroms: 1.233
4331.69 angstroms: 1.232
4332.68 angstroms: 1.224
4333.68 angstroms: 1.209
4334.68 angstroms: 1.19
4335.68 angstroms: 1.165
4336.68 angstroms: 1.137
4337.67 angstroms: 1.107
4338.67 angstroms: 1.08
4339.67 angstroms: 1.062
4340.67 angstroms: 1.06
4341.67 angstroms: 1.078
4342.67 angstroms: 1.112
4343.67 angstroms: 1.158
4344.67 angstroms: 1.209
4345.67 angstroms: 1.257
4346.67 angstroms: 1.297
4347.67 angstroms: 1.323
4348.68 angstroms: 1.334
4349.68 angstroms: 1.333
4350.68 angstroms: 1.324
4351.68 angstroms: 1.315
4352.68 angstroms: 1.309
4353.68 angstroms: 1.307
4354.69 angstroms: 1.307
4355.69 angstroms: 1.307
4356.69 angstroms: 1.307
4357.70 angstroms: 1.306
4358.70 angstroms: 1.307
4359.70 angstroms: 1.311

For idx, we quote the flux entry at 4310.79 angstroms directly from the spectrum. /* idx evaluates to 0.9283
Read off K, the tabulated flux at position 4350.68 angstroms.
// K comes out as 1.324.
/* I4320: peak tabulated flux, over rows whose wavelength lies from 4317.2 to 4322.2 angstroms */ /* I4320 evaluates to 1.287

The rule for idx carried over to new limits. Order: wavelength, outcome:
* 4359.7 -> 1.311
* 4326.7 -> 1.163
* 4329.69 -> 1.224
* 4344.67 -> 1.209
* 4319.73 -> 1.26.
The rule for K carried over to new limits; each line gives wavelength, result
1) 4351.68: 1.315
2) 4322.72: 1.169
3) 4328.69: 1.207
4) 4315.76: 1.241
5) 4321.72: 1.198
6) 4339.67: 1.062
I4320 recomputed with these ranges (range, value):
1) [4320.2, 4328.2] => 1.23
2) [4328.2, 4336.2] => 1.233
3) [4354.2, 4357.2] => 1.307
